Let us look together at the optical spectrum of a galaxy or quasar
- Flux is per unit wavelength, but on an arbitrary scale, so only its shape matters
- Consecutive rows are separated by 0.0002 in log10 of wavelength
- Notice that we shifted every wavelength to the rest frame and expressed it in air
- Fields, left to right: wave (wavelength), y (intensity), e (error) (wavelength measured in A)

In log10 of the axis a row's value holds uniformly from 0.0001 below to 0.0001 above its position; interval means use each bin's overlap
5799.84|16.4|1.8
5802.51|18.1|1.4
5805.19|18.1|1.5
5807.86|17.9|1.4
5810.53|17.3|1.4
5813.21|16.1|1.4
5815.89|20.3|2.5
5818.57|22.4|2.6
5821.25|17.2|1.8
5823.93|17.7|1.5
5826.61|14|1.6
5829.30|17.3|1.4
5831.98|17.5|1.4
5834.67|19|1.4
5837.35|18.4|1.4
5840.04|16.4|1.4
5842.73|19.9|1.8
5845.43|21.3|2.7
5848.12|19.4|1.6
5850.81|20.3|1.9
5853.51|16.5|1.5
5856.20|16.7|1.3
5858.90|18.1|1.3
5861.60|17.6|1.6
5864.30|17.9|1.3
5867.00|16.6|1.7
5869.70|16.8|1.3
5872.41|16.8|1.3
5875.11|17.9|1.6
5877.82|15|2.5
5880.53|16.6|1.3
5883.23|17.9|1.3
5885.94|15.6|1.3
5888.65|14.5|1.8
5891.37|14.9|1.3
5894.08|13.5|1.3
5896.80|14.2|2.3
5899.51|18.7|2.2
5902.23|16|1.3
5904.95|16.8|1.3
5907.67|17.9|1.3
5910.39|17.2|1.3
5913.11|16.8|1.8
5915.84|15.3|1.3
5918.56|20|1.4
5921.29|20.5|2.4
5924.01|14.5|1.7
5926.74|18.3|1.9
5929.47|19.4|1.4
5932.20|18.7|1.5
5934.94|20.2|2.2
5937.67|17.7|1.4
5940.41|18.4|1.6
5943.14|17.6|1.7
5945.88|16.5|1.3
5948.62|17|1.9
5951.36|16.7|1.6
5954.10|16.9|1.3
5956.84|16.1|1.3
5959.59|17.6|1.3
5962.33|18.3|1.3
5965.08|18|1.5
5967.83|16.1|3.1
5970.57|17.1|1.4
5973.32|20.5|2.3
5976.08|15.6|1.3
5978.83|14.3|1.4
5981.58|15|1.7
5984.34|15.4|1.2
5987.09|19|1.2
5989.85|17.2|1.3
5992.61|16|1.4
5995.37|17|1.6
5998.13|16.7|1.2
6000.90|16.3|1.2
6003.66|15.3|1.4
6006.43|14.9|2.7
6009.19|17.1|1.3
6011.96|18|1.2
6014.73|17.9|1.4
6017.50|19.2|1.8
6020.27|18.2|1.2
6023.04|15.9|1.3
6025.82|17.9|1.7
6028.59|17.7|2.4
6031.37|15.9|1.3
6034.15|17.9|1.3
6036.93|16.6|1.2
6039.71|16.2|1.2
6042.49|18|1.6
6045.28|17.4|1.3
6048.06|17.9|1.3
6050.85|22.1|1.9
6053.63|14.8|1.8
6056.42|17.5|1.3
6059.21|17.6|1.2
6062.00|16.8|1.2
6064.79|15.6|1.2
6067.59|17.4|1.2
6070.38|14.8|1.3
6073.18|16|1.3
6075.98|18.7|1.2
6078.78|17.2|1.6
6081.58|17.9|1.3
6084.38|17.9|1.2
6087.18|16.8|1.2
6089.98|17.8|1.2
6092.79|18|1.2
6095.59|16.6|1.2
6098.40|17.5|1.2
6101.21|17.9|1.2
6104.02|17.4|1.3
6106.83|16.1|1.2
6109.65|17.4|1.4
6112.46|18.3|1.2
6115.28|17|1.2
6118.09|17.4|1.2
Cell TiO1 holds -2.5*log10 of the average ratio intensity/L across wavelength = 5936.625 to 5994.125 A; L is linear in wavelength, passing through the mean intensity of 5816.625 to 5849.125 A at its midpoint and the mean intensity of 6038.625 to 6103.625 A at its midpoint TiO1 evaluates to 0.05 mag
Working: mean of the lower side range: 18.4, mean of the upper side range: 17.3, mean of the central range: 17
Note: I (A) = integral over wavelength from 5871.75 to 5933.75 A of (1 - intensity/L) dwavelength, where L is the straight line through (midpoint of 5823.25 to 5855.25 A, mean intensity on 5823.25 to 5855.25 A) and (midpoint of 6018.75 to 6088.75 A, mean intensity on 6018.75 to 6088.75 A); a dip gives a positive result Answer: 3.6 A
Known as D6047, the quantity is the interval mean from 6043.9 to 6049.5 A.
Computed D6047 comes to 17.7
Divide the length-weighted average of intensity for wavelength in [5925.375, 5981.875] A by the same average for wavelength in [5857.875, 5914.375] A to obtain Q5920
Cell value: 1.1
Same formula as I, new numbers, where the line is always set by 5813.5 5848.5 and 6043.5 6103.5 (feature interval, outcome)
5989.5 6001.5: 0.7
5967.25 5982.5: 1.1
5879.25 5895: 2.3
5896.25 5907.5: 0.9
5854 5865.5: 0.5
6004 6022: 0.2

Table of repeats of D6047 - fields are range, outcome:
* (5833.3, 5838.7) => 18.7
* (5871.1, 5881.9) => 16.6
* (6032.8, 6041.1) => 16.9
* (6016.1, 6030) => 17.8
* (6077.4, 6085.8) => 17.7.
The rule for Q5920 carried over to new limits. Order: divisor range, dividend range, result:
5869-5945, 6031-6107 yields 1.01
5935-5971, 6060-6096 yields 0.98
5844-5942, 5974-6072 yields 0.97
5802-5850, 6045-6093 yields 0.95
